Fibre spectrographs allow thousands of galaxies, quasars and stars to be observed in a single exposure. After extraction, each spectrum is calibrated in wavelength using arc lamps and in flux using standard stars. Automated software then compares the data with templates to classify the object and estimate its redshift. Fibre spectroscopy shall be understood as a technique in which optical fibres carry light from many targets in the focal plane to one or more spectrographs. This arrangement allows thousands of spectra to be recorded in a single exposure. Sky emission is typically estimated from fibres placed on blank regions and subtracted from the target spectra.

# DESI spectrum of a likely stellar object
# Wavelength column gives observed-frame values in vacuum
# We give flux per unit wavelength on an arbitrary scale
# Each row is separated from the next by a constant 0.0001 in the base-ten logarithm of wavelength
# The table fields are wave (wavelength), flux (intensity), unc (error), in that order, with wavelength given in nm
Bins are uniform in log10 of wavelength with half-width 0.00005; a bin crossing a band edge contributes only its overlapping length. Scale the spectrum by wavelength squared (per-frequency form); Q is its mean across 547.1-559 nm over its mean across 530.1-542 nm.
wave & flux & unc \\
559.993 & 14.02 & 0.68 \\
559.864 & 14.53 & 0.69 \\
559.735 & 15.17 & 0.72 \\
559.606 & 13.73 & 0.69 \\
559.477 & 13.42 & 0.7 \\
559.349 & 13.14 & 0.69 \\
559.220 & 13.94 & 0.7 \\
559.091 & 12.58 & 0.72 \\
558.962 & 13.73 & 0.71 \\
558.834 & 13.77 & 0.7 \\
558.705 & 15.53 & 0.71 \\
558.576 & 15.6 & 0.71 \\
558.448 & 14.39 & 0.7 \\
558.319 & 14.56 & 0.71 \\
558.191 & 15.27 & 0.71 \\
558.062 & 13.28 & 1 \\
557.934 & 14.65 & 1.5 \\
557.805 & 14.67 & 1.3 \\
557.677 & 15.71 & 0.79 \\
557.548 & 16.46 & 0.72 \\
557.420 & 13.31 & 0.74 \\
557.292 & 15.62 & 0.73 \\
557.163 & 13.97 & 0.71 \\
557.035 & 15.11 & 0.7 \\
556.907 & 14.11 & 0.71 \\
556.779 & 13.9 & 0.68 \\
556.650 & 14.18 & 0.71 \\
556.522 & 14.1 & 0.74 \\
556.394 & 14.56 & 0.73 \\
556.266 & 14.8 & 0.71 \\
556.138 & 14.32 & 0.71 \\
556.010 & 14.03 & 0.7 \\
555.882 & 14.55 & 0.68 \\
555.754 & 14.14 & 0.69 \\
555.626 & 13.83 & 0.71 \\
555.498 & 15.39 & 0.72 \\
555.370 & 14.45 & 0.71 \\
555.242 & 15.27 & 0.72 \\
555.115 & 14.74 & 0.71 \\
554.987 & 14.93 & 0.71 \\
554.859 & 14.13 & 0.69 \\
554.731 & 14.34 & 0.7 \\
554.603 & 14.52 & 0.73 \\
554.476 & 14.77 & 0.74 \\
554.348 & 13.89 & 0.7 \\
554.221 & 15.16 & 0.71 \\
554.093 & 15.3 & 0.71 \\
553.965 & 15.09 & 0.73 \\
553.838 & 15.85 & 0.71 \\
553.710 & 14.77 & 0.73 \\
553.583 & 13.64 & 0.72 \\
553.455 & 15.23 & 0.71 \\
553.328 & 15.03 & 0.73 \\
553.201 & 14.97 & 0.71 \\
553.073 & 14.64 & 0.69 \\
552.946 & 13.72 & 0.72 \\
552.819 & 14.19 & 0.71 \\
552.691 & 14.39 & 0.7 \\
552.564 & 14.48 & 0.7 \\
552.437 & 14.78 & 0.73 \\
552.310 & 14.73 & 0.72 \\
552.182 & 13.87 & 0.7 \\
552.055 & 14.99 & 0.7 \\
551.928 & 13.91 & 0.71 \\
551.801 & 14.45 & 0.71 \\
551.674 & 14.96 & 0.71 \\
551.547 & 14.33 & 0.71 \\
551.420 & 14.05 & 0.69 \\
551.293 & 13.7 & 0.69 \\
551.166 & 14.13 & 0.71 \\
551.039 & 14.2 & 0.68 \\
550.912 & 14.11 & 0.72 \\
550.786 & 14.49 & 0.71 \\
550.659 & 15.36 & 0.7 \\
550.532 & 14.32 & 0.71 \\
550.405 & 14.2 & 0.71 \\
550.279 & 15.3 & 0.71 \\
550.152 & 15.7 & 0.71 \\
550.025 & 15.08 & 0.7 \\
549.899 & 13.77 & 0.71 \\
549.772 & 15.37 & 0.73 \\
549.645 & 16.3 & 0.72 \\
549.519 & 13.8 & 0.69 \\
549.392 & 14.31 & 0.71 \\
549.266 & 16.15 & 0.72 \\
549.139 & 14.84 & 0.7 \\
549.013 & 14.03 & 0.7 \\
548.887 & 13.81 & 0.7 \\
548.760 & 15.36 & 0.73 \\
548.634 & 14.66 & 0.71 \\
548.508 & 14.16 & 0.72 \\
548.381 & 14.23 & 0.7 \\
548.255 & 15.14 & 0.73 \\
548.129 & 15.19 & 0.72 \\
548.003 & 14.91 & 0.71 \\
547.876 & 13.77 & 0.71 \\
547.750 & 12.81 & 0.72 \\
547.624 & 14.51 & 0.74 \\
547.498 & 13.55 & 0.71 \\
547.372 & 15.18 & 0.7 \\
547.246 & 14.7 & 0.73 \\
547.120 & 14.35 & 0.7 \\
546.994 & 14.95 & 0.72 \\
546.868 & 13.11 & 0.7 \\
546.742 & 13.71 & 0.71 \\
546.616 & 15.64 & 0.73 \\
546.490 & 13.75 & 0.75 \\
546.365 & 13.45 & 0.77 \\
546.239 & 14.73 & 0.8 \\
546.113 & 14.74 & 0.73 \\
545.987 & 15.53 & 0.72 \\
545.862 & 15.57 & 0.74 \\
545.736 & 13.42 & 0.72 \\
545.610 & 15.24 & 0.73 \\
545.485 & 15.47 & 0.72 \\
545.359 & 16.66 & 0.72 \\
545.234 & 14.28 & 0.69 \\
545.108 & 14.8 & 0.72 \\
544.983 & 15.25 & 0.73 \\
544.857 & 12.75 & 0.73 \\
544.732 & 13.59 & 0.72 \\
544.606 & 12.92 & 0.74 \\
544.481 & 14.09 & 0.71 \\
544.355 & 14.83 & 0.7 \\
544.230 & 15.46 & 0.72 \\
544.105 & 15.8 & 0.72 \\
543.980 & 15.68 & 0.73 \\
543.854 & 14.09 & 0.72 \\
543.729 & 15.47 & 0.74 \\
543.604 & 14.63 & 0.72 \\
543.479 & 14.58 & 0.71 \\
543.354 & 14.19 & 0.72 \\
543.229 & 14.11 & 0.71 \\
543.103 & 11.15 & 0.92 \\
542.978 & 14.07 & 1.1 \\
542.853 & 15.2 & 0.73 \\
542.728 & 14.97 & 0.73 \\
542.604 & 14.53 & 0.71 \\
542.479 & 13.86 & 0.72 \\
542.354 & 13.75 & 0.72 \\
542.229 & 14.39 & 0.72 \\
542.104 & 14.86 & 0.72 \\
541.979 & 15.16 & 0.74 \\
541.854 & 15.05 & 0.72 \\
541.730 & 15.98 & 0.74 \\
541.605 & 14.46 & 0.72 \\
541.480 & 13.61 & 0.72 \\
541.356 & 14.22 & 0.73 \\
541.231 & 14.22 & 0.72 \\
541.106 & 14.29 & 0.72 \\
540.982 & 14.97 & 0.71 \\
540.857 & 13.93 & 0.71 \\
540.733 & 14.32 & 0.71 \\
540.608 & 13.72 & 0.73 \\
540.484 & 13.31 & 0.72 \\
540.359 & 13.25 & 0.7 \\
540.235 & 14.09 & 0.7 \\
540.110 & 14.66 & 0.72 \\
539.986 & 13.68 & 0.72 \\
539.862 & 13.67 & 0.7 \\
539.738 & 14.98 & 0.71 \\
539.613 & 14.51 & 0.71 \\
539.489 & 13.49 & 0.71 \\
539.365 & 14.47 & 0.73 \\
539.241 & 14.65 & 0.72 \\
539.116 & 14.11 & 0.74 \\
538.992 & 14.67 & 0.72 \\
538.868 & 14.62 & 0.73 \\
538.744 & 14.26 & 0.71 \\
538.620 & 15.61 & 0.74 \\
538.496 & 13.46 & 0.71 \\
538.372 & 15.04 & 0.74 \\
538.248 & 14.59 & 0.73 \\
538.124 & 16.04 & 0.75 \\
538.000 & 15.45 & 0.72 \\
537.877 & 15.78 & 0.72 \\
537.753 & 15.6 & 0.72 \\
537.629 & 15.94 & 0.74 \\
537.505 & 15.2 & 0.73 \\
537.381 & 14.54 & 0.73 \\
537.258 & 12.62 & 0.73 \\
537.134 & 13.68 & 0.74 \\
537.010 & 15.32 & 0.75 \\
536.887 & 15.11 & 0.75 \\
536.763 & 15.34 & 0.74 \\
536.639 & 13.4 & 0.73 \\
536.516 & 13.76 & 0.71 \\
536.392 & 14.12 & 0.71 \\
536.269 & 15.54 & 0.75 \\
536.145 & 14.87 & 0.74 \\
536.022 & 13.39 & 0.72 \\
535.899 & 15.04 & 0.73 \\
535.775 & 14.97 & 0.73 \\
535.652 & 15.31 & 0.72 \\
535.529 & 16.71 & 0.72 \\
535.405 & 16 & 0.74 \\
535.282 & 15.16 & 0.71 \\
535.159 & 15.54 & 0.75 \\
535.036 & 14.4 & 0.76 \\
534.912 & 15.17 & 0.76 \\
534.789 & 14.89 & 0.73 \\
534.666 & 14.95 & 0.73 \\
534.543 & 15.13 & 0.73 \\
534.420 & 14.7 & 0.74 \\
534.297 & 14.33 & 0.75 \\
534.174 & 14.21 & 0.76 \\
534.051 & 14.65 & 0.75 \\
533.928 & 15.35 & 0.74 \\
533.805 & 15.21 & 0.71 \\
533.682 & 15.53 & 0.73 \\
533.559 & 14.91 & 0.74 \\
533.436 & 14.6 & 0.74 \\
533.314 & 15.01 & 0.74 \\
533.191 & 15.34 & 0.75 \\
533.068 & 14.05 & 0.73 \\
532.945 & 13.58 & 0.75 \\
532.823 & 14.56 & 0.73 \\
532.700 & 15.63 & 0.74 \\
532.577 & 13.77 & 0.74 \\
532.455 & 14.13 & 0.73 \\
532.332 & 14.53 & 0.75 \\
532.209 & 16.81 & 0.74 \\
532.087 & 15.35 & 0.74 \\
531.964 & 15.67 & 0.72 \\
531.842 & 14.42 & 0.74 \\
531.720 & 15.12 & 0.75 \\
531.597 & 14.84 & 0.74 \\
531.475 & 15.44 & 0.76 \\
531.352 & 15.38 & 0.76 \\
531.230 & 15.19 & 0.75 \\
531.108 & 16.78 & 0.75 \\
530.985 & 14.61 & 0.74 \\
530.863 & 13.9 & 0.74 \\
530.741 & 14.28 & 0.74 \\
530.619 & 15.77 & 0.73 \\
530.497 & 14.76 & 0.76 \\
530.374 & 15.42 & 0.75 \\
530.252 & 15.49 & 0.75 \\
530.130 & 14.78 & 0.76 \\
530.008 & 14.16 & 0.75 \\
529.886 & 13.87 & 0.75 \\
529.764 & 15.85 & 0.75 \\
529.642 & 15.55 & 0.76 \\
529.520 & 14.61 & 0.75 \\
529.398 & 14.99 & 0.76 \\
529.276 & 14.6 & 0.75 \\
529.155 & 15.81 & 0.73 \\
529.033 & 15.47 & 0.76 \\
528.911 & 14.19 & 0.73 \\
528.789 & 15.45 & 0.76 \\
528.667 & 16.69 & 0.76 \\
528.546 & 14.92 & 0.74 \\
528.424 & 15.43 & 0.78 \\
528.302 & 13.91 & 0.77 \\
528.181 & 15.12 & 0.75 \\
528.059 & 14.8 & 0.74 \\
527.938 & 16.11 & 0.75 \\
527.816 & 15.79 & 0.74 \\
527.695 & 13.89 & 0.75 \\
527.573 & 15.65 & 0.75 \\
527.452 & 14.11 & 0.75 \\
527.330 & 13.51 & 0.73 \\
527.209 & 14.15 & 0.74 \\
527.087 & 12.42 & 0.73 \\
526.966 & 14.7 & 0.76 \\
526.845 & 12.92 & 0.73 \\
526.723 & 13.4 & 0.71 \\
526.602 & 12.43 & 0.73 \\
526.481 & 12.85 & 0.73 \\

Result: 1.1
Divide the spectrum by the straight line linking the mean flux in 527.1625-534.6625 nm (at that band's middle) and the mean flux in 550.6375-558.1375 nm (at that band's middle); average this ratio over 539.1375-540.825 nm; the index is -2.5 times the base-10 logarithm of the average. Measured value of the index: 0.06 mag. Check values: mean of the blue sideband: 15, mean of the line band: 14.1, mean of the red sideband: 14.5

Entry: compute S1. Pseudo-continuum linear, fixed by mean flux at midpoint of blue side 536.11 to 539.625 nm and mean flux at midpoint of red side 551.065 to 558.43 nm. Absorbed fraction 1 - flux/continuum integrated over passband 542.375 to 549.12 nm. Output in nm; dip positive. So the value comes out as 0.07 nm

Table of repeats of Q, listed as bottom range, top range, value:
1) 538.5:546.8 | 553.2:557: 1.06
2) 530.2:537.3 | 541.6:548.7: 1.02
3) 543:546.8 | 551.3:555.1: 1.04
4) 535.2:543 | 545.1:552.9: 1.03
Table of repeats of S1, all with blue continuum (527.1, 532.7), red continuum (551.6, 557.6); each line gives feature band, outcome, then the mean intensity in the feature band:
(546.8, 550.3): 0.02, 14.6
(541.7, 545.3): 0.08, 14.5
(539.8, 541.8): 0.09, 14.2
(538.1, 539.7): 0.03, 14.5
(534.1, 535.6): -0.02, 15.1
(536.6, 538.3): -0.01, 14.9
